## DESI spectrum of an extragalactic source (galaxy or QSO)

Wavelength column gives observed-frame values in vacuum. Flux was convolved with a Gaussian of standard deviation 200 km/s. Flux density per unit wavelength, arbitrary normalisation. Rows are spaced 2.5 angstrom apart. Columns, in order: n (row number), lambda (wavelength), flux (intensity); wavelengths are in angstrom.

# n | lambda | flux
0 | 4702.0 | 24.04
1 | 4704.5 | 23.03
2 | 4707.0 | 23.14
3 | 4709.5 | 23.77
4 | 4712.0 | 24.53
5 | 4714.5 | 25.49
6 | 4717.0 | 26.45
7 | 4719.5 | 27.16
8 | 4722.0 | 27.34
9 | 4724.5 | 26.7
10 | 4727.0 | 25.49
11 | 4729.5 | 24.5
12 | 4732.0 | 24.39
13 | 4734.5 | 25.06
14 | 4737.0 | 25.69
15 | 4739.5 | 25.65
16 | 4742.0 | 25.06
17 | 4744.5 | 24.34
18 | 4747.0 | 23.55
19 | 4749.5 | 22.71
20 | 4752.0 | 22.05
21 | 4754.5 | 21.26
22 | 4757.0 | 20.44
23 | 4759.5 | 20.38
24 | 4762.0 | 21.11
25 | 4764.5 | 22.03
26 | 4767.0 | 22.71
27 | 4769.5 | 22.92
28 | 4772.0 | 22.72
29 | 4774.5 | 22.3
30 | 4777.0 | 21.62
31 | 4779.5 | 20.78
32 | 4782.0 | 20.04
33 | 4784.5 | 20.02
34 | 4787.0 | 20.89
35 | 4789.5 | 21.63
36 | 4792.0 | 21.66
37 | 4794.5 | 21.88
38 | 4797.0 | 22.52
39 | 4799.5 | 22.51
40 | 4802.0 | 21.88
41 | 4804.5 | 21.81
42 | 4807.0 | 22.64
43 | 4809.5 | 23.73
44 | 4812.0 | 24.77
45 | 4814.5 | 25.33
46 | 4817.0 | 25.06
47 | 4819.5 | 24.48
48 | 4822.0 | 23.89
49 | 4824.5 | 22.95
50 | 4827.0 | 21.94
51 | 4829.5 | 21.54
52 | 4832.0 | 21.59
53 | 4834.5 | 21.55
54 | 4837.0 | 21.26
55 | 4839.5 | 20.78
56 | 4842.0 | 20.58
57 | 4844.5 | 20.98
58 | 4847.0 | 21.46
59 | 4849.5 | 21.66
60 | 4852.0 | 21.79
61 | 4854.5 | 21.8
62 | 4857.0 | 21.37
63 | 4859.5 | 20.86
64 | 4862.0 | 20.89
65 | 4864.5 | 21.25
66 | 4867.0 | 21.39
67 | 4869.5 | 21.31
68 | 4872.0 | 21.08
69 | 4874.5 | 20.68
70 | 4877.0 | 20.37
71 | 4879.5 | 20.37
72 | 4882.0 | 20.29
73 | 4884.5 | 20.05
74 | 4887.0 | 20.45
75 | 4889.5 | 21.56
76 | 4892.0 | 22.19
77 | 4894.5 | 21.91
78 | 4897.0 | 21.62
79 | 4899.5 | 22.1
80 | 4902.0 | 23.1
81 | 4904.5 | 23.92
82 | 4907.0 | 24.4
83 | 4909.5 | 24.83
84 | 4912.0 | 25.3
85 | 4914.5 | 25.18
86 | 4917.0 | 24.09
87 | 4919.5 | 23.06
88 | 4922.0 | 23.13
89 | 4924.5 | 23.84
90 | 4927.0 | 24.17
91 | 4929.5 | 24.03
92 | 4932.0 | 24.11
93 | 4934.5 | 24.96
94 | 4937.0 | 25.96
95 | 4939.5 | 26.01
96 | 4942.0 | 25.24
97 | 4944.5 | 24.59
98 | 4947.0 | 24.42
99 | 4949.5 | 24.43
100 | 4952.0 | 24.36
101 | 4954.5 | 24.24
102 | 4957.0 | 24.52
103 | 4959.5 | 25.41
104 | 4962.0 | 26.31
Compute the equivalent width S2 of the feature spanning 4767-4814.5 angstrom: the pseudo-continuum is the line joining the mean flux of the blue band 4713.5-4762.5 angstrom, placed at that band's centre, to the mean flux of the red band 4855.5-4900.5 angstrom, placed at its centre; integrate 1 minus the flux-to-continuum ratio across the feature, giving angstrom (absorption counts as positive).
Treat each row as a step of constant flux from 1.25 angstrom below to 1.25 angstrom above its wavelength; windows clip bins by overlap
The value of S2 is 1.9 angstrom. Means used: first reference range 24.3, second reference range 21.1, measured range 22.1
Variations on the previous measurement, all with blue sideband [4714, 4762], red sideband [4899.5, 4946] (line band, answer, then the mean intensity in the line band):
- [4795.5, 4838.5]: 2.6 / 22.9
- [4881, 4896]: 2.0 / 21.1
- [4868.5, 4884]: 2.4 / 20.6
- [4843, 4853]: 1.2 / 21.4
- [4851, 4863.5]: 1.6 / 21.3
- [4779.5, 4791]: 1.7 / 20.7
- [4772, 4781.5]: 1.1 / 21.6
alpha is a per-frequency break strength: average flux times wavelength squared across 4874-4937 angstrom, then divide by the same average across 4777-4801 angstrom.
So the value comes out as 1.1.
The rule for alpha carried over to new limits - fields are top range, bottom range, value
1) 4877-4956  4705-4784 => 1.07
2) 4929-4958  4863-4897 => 1.21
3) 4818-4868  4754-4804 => 1.03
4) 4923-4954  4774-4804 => 1.22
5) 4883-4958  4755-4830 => 1.12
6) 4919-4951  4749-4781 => 1.21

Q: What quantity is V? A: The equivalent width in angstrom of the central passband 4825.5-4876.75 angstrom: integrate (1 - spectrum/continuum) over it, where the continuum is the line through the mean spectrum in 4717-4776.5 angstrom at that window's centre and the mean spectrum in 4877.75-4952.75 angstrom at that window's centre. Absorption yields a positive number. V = 4.9 angstrom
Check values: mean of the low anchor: 23.8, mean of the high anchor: 23.4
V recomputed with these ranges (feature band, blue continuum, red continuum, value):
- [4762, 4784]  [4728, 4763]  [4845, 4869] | 1.0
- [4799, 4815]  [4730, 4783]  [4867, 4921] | -0.4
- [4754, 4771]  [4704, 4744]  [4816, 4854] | 1.8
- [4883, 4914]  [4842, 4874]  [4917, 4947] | 0.5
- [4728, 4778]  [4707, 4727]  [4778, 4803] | 1.2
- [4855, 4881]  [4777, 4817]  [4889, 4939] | 2.4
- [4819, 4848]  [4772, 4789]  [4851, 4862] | -0.8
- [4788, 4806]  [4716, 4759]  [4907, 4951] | 1.9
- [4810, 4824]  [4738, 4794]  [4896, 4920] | -1.1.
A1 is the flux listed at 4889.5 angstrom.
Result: 21.56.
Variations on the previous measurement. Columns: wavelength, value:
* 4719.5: 27.16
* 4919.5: 23.06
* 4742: 25.06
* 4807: 22.64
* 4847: 21.46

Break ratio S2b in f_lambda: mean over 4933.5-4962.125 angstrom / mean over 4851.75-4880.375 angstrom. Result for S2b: 1.19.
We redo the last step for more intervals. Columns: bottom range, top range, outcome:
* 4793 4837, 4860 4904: 0.93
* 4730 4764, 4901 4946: 1.05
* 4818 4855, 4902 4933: 1.10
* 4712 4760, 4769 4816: 0.91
